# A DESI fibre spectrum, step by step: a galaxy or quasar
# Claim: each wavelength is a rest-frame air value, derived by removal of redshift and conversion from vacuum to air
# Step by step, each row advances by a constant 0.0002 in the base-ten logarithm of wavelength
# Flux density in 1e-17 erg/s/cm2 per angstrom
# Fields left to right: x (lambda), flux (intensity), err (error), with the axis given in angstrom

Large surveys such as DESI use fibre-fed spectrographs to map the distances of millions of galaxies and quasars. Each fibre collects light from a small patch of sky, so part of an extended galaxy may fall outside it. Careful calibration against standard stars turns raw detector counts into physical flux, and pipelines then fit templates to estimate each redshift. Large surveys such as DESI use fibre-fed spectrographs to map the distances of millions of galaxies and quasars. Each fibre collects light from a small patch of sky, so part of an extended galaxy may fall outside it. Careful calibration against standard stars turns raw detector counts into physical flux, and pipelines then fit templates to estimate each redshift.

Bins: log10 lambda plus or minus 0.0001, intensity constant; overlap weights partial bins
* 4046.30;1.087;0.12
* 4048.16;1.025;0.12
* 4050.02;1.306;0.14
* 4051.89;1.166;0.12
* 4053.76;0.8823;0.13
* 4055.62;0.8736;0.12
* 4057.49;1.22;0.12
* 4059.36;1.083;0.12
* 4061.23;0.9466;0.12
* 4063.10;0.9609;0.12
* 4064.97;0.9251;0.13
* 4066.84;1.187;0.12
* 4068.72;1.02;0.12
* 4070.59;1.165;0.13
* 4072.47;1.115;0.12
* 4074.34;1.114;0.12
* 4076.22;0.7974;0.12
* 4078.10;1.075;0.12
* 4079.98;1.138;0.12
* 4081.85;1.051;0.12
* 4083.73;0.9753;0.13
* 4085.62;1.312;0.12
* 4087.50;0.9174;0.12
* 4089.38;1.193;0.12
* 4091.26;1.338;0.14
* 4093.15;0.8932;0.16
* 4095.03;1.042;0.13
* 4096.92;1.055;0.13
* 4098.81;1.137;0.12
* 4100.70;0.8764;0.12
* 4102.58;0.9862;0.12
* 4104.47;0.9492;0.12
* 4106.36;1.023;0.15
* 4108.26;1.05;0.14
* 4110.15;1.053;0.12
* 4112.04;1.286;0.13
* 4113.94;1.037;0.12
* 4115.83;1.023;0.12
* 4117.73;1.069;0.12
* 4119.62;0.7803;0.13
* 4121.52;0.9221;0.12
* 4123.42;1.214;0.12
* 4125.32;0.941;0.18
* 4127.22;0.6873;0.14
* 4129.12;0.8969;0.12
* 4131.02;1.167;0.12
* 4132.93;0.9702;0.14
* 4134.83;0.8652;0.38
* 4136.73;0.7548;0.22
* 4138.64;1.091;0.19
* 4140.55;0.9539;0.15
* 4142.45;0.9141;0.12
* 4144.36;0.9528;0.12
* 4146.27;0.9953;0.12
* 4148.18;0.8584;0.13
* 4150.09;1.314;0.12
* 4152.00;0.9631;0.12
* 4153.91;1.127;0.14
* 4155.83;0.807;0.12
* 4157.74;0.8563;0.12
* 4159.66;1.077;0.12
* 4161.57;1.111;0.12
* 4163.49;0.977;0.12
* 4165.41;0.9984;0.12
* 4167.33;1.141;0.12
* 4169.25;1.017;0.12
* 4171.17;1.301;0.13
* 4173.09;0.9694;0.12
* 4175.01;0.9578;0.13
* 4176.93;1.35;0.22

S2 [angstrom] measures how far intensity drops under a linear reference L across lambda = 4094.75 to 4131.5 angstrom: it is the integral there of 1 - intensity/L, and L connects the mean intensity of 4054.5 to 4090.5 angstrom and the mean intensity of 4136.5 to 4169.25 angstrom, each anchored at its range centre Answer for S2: 0.8 angstrom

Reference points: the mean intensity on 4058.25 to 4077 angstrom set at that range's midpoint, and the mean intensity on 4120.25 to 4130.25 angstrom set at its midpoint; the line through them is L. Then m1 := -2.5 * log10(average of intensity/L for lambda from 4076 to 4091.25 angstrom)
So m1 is -0.08 mag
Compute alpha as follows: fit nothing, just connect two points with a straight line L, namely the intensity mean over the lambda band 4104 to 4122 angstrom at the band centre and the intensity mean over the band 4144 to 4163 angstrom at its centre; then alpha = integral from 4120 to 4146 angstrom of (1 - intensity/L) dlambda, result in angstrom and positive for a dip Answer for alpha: 1.8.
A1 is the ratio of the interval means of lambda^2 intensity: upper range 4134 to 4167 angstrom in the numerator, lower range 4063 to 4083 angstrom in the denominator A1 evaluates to 0.97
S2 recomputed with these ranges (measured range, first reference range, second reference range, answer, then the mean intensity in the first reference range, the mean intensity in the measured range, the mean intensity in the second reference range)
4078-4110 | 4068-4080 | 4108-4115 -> 0.8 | 1.06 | 1.06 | 1.11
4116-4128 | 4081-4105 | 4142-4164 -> 1.0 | 1.06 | 0.945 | 0.998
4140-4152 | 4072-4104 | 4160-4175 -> 0.8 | 1.06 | 0.997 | 1.07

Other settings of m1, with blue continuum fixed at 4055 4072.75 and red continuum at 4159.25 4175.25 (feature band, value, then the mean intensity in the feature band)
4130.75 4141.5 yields 0.12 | 0.954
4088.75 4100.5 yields -0.04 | 1.09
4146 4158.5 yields 0.08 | 0.991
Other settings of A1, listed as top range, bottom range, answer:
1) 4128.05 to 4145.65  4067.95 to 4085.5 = 0.92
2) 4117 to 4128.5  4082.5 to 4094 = 0.86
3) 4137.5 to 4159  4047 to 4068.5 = 0.98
